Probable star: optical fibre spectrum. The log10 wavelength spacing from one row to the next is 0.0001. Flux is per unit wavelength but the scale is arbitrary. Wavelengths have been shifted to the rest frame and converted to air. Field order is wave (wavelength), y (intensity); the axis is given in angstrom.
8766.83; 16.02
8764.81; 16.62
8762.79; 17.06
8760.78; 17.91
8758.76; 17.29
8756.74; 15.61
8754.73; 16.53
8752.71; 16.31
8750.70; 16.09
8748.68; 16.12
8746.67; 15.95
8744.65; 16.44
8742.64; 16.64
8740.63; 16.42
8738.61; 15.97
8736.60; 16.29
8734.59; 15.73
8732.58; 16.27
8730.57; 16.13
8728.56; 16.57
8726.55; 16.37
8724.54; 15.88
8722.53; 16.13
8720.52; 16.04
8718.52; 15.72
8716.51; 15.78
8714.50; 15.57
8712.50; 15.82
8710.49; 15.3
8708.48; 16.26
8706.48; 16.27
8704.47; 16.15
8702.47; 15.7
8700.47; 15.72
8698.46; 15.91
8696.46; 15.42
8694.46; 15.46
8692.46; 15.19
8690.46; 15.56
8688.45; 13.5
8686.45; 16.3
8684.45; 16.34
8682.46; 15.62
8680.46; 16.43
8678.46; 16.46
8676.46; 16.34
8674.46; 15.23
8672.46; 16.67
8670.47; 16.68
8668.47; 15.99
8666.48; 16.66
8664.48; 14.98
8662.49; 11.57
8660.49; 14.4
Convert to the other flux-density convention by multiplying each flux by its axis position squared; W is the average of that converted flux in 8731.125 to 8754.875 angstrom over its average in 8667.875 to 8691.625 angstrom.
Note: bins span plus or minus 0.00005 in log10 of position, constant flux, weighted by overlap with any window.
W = 1.0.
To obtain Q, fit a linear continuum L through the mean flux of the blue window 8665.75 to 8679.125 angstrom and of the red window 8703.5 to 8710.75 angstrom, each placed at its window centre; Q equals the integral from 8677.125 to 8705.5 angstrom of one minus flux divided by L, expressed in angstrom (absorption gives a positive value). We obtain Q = 0.8 angstrom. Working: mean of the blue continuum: 16.3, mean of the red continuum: 16.1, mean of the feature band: 15.7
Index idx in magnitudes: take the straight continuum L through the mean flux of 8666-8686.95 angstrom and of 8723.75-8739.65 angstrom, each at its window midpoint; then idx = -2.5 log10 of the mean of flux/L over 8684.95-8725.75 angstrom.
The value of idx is 0.03 mag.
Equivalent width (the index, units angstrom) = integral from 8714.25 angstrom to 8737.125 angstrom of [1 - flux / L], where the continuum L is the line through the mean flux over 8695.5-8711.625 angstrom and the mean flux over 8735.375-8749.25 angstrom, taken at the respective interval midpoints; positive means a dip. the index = 0.0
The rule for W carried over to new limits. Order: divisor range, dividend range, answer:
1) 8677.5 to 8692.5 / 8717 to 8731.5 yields 1.04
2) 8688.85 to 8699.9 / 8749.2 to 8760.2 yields 1.08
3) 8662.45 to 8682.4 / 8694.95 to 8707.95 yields 1.00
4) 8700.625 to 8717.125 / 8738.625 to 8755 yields 1.04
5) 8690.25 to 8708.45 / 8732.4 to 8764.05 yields 1.05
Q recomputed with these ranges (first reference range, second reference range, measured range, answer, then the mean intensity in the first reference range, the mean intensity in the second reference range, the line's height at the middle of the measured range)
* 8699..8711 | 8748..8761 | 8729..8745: 0.0 angstrom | 15.9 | 16.5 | 16.3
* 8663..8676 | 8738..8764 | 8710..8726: 0.4 angstrom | 15.9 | 16.5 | 16.2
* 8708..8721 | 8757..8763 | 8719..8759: 0.8 angstrom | 15.8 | 17.2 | 16.6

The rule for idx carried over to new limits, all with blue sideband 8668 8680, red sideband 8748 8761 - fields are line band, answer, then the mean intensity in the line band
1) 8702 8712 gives 0.03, 15.9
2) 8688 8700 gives 0.07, 15.3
